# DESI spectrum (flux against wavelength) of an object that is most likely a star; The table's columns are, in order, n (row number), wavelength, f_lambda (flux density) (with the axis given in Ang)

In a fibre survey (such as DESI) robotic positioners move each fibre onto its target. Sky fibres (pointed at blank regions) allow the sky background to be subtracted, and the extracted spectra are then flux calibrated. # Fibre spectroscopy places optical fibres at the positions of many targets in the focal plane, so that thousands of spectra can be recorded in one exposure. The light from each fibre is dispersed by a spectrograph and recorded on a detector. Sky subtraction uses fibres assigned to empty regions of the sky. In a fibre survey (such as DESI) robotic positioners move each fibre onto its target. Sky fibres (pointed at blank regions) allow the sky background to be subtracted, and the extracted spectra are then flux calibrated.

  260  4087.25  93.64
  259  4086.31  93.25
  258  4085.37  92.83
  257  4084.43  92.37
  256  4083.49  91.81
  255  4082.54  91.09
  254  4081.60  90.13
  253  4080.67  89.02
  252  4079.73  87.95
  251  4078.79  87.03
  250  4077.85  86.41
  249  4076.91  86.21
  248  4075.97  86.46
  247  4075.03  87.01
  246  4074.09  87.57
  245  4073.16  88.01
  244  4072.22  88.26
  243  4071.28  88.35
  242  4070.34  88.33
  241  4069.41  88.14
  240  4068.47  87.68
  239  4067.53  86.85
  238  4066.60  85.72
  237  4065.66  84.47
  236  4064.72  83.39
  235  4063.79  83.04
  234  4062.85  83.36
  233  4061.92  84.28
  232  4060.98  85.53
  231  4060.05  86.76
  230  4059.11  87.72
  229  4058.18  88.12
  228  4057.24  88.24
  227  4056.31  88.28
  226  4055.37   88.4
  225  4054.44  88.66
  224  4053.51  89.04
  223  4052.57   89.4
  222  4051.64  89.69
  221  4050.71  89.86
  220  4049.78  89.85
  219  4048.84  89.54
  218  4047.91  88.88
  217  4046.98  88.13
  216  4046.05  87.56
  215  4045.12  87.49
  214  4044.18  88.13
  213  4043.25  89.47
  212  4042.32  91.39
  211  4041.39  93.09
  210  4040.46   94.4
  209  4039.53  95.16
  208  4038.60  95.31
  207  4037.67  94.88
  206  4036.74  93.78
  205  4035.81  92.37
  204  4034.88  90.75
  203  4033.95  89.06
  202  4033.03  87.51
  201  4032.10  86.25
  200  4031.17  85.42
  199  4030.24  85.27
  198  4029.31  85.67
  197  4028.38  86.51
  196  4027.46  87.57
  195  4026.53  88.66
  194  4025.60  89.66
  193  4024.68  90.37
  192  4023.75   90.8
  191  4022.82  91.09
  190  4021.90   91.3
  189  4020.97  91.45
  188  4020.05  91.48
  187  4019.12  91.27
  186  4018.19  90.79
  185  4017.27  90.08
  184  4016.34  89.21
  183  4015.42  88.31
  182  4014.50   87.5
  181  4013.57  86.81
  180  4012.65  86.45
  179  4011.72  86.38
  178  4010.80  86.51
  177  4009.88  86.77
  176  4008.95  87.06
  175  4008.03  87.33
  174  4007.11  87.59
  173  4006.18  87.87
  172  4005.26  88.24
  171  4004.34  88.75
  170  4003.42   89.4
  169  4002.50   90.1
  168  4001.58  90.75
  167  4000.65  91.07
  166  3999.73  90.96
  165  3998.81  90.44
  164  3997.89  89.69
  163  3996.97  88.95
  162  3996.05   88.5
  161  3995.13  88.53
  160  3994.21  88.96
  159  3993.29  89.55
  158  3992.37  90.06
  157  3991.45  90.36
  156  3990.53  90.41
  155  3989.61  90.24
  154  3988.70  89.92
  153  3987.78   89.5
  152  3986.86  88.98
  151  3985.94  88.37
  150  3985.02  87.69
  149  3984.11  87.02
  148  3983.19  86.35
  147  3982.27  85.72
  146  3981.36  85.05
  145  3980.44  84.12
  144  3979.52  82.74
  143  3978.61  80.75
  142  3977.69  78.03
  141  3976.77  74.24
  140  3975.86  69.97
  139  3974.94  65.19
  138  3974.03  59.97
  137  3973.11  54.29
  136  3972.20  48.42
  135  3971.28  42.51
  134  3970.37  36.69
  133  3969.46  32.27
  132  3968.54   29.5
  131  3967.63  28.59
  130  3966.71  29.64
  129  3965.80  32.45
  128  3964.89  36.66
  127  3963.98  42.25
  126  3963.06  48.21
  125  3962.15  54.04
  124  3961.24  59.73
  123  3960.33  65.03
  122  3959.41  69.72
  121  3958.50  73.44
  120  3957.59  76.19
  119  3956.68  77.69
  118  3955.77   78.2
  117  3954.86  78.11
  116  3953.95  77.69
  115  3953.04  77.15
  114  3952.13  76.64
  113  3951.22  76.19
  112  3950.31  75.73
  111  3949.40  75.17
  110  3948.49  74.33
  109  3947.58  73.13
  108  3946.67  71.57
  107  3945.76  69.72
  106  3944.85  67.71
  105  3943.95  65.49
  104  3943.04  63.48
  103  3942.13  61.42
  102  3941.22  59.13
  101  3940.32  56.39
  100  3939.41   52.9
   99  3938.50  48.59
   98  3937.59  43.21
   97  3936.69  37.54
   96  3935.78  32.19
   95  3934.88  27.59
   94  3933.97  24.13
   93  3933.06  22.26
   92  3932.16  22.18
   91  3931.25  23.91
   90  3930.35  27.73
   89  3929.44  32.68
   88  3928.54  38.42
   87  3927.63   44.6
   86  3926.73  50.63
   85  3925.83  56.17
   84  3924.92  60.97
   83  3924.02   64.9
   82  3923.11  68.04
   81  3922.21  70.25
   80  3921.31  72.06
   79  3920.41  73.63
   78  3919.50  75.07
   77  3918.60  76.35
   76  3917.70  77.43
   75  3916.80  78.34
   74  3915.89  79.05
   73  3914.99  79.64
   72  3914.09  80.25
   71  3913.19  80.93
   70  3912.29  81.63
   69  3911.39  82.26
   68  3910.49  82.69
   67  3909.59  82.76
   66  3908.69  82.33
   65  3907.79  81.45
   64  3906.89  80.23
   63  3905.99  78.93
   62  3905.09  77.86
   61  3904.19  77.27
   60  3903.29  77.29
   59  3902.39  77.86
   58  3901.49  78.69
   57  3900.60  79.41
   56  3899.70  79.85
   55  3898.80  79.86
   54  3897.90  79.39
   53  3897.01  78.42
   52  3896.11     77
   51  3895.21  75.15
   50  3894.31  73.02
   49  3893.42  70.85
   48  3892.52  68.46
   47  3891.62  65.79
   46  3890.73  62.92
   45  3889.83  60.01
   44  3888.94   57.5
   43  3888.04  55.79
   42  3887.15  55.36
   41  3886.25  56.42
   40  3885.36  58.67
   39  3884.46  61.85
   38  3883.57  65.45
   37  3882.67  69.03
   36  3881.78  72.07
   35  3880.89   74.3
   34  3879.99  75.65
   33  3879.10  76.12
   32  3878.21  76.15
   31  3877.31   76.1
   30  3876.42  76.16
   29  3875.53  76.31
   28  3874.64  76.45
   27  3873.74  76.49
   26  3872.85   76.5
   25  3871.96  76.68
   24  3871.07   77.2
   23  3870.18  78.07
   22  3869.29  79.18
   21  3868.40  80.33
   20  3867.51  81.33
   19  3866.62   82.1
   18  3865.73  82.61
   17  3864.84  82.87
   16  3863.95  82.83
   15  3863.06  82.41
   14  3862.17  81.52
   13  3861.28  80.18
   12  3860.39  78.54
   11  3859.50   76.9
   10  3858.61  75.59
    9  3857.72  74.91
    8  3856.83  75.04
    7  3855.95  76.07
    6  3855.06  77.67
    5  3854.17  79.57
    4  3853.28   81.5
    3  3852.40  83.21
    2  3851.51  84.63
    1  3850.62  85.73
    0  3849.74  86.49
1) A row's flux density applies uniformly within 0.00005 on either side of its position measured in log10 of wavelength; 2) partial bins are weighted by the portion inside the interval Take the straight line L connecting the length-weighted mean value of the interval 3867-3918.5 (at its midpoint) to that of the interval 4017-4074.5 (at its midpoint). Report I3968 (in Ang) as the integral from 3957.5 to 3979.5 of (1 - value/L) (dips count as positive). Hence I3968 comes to 7.5 Ang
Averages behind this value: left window 74.6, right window 88.8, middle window 53.9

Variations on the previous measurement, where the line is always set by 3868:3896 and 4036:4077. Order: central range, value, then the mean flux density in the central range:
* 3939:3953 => 1.6 Ang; 68.3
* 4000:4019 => -1.1 Ang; 88.4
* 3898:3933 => 2.5 Ang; 68.3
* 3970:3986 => 1.7 Ang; 71.9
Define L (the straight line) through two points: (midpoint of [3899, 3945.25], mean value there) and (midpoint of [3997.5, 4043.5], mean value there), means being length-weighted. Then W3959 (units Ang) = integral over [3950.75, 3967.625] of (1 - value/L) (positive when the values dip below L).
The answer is 2.5 Ang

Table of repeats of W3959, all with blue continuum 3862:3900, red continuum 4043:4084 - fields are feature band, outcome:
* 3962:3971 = 4.89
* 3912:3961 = 9.96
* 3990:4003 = -1.19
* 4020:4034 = -0.62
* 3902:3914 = -0.79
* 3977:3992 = -0.92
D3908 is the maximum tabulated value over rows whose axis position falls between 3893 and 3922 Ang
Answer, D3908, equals 82.76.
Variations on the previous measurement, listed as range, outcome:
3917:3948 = 77.43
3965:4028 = 91.48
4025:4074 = 95.31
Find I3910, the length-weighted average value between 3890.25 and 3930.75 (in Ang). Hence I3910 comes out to 71.5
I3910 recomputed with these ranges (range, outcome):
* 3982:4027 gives 89.1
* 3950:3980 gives 60.2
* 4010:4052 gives 89.6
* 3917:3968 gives 57.2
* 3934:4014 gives 71.5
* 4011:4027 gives 89.4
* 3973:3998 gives 83.6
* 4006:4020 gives 88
